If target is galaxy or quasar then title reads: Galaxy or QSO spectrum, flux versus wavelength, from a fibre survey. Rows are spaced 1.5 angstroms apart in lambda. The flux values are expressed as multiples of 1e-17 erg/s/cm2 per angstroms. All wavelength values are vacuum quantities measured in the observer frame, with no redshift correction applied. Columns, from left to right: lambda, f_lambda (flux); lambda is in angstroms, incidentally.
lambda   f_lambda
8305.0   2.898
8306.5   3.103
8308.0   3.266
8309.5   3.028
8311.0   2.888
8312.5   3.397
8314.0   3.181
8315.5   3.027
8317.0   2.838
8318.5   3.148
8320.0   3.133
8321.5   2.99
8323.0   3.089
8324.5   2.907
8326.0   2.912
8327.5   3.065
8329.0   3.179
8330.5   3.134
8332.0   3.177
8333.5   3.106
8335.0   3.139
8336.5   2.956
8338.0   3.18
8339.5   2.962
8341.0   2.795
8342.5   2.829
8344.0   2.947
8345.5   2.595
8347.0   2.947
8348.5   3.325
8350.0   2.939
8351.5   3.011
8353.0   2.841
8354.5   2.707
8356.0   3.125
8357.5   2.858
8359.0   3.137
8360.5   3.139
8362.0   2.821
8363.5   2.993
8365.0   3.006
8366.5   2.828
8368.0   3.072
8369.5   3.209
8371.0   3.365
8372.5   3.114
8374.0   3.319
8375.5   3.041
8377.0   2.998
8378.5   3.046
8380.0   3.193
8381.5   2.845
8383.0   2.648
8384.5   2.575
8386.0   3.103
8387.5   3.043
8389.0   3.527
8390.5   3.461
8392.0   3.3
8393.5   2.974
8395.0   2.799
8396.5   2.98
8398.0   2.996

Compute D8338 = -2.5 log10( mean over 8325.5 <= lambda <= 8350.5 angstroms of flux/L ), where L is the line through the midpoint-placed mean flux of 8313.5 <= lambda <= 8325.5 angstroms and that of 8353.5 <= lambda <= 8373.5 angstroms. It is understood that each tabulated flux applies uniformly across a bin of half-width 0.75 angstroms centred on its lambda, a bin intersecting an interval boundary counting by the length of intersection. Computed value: 0.01 mag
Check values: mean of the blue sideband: 3.03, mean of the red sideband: 3.03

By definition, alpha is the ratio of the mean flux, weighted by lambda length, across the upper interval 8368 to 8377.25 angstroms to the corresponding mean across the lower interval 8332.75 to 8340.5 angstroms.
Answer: 1.0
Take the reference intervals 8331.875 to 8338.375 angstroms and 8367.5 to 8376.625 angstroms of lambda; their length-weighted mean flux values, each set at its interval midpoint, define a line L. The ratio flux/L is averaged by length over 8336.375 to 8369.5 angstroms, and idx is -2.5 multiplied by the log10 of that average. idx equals 0.06 mag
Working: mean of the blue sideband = 3.1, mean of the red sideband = 3.18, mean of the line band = 2.96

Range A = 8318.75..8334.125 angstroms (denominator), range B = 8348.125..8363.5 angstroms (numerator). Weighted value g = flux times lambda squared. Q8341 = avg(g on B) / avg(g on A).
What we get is 0.98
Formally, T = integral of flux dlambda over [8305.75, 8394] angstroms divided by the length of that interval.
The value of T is 3.04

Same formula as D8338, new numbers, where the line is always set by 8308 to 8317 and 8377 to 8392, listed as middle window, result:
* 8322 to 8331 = 0.016 mag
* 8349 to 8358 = 0.054 mag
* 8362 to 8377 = -0.007 mag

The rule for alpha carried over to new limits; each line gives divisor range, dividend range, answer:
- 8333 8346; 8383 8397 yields 1.04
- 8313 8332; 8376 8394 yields 1.00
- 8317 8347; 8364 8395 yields 1.02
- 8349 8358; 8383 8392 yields 1.06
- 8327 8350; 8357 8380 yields 1.02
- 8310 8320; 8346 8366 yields 0.97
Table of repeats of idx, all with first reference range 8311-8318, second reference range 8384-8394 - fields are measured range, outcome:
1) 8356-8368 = 0.05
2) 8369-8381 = 0.00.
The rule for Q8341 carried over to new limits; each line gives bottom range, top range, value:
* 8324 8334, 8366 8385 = 1.00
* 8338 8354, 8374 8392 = 1.06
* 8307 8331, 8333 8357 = 0.97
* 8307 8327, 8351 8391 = 1.00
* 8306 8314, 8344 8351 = 0.95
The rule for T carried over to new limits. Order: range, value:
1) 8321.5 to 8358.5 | 2.99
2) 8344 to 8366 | 2.96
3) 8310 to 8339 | 3.07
